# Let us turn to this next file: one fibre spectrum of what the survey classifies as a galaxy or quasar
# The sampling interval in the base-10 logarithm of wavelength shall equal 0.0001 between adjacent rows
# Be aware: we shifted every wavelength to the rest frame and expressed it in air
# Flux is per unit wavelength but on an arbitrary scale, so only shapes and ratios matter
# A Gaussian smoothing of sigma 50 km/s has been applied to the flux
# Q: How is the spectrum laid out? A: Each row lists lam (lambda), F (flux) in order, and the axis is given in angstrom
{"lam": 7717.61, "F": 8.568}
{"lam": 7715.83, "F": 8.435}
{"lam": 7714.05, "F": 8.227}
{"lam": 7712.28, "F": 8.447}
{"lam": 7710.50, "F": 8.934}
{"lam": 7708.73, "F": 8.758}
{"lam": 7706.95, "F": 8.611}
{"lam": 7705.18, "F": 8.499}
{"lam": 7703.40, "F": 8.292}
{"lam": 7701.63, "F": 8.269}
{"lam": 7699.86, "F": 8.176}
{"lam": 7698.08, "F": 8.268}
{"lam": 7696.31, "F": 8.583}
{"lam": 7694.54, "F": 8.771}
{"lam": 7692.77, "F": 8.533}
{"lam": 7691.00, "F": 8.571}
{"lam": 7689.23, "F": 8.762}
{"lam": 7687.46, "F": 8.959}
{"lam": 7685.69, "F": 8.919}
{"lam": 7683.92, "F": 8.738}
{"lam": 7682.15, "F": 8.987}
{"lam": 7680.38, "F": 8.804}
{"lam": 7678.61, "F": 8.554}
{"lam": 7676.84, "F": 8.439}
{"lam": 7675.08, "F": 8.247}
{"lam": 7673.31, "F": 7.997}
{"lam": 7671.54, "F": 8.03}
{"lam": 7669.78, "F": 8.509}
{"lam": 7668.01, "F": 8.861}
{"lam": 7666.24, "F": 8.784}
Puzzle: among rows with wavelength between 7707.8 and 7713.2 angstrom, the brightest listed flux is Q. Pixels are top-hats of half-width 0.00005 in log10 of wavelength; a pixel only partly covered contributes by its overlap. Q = 8.934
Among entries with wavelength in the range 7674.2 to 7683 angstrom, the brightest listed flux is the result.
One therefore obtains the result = 8.987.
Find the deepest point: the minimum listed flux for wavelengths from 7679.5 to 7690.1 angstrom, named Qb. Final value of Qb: 8.738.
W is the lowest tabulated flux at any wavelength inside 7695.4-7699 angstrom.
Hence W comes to 8.268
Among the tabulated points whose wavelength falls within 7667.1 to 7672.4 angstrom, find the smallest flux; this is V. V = 8.03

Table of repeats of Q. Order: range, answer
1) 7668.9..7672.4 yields 8.509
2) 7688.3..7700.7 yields 8.771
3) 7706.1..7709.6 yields 8.758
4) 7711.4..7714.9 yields 8.447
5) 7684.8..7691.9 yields 8.959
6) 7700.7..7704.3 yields 8.292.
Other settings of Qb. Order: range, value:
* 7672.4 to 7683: 7.997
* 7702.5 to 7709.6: 8.292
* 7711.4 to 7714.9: 8.227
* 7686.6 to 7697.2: 8.533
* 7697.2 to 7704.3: 8.176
